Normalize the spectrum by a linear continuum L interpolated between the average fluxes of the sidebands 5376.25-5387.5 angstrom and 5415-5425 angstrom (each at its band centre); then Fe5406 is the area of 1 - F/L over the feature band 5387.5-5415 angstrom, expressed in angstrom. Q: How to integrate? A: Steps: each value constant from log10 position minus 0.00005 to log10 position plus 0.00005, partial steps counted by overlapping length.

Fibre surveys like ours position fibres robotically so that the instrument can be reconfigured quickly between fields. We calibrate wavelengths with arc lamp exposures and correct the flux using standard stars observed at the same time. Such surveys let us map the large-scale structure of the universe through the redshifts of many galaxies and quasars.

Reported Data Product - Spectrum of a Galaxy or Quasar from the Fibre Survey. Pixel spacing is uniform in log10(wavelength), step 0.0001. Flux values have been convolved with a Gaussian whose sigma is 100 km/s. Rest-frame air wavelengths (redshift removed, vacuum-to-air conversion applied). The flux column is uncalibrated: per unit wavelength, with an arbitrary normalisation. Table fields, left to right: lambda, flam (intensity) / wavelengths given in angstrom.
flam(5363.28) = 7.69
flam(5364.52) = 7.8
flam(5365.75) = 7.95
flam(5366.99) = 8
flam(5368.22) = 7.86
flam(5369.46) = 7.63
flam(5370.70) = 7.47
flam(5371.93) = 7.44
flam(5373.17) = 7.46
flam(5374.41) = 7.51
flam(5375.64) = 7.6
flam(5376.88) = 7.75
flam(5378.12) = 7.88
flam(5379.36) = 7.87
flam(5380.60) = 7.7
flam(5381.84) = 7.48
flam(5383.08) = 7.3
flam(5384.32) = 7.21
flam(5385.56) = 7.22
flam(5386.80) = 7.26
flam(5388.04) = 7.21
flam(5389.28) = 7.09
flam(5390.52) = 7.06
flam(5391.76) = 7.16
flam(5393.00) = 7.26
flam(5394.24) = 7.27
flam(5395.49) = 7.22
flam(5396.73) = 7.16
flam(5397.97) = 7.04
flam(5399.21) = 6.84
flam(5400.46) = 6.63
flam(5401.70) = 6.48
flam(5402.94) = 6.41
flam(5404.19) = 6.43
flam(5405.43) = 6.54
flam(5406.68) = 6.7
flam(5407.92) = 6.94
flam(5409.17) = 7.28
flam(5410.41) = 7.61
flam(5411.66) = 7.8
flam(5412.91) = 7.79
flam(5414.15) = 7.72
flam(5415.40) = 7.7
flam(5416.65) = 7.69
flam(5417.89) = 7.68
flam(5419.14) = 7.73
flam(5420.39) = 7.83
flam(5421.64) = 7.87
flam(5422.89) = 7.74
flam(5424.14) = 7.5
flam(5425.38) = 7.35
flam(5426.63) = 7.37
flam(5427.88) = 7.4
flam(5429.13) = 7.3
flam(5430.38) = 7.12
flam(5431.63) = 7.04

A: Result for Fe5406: 1.9 angstrom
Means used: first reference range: 7.51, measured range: 7.08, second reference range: 7.71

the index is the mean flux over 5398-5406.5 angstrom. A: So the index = 6.59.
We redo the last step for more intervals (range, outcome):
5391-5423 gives 7.24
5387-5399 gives 7.16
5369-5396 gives 7.41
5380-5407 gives 7.03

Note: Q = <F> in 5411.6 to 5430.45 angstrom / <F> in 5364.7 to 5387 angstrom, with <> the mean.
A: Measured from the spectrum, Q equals 1.0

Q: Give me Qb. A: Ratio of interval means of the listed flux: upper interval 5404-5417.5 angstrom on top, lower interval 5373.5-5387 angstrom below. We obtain 0.97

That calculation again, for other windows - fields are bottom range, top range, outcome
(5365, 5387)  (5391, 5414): 0.93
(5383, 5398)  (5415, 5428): 1.06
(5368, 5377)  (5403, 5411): 0.91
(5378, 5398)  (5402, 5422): 1.00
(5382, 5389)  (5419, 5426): 1.06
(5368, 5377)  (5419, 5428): 1.00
